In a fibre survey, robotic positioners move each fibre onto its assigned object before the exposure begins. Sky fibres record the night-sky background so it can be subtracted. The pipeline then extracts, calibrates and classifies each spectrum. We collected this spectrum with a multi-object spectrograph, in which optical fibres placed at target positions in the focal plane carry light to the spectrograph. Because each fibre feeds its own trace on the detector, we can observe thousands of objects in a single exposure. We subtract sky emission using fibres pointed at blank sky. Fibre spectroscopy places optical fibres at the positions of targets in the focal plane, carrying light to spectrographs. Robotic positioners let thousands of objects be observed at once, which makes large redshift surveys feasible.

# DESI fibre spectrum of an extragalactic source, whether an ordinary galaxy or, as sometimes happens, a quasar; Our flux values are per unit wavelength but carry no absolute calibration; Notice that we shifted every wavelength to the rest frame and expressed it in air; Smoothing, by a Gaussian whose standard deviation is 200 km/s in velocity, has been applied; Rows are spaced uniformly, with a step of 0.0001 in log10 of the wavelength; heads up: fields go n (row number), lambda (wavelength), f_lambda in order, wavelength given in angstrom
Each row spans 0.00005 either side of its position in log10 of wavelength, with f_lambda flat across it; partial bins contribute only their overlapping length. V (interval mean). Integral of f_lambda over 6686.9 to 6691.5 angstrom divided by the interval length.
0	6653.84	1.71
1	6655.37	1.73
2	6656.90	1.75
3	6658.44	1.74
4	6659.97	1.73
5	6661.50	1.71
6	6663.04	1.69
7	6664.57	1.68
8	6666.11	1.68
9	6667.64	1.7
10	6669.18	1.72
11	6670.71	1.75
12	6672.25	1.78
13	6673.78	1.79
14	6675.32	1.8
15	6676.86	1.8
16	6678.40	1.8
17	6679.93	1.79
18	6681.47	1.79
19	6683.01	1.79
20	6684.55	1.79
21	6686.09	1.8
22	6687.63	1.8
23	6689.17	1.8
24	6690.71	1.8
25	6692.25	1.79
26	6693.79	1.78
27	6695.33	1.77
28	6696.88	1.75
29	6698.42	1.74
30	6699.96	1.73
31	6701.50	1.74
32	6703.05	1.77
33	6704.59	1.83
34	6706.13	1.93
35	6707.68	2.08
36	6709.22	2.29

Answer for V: 1.8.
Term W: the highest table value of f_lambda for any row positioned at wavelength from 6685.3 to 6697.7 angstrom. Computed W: 1.8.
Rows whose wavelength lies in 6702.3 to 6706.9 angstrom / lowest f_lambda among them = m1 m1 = 1.77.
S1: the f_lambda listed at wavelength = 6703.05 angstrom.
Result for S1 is 1.77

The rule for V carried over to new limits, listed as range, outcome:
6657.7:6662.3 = 1.73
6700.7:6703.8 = 1.75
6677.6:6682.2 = 1.79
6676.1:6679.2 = 1.8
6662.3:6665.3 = 1.69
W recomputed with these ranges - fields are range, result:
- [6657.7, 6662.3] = 1.74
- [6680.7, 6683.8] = 1.79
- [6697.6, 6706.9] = 1.93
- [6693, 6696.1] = 1.78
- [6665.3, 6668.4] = 1.7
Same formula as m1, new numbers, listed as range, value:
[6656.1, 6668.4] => 1.68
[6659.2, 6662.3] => 1.71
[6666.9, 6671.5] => 1.7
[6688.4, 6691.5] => 1.8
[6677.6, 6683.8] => 1.79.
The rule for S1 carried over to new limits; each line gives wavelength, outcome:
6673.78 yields 1.79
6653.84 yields 1.71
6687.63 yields 1.8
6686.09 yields 1.8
